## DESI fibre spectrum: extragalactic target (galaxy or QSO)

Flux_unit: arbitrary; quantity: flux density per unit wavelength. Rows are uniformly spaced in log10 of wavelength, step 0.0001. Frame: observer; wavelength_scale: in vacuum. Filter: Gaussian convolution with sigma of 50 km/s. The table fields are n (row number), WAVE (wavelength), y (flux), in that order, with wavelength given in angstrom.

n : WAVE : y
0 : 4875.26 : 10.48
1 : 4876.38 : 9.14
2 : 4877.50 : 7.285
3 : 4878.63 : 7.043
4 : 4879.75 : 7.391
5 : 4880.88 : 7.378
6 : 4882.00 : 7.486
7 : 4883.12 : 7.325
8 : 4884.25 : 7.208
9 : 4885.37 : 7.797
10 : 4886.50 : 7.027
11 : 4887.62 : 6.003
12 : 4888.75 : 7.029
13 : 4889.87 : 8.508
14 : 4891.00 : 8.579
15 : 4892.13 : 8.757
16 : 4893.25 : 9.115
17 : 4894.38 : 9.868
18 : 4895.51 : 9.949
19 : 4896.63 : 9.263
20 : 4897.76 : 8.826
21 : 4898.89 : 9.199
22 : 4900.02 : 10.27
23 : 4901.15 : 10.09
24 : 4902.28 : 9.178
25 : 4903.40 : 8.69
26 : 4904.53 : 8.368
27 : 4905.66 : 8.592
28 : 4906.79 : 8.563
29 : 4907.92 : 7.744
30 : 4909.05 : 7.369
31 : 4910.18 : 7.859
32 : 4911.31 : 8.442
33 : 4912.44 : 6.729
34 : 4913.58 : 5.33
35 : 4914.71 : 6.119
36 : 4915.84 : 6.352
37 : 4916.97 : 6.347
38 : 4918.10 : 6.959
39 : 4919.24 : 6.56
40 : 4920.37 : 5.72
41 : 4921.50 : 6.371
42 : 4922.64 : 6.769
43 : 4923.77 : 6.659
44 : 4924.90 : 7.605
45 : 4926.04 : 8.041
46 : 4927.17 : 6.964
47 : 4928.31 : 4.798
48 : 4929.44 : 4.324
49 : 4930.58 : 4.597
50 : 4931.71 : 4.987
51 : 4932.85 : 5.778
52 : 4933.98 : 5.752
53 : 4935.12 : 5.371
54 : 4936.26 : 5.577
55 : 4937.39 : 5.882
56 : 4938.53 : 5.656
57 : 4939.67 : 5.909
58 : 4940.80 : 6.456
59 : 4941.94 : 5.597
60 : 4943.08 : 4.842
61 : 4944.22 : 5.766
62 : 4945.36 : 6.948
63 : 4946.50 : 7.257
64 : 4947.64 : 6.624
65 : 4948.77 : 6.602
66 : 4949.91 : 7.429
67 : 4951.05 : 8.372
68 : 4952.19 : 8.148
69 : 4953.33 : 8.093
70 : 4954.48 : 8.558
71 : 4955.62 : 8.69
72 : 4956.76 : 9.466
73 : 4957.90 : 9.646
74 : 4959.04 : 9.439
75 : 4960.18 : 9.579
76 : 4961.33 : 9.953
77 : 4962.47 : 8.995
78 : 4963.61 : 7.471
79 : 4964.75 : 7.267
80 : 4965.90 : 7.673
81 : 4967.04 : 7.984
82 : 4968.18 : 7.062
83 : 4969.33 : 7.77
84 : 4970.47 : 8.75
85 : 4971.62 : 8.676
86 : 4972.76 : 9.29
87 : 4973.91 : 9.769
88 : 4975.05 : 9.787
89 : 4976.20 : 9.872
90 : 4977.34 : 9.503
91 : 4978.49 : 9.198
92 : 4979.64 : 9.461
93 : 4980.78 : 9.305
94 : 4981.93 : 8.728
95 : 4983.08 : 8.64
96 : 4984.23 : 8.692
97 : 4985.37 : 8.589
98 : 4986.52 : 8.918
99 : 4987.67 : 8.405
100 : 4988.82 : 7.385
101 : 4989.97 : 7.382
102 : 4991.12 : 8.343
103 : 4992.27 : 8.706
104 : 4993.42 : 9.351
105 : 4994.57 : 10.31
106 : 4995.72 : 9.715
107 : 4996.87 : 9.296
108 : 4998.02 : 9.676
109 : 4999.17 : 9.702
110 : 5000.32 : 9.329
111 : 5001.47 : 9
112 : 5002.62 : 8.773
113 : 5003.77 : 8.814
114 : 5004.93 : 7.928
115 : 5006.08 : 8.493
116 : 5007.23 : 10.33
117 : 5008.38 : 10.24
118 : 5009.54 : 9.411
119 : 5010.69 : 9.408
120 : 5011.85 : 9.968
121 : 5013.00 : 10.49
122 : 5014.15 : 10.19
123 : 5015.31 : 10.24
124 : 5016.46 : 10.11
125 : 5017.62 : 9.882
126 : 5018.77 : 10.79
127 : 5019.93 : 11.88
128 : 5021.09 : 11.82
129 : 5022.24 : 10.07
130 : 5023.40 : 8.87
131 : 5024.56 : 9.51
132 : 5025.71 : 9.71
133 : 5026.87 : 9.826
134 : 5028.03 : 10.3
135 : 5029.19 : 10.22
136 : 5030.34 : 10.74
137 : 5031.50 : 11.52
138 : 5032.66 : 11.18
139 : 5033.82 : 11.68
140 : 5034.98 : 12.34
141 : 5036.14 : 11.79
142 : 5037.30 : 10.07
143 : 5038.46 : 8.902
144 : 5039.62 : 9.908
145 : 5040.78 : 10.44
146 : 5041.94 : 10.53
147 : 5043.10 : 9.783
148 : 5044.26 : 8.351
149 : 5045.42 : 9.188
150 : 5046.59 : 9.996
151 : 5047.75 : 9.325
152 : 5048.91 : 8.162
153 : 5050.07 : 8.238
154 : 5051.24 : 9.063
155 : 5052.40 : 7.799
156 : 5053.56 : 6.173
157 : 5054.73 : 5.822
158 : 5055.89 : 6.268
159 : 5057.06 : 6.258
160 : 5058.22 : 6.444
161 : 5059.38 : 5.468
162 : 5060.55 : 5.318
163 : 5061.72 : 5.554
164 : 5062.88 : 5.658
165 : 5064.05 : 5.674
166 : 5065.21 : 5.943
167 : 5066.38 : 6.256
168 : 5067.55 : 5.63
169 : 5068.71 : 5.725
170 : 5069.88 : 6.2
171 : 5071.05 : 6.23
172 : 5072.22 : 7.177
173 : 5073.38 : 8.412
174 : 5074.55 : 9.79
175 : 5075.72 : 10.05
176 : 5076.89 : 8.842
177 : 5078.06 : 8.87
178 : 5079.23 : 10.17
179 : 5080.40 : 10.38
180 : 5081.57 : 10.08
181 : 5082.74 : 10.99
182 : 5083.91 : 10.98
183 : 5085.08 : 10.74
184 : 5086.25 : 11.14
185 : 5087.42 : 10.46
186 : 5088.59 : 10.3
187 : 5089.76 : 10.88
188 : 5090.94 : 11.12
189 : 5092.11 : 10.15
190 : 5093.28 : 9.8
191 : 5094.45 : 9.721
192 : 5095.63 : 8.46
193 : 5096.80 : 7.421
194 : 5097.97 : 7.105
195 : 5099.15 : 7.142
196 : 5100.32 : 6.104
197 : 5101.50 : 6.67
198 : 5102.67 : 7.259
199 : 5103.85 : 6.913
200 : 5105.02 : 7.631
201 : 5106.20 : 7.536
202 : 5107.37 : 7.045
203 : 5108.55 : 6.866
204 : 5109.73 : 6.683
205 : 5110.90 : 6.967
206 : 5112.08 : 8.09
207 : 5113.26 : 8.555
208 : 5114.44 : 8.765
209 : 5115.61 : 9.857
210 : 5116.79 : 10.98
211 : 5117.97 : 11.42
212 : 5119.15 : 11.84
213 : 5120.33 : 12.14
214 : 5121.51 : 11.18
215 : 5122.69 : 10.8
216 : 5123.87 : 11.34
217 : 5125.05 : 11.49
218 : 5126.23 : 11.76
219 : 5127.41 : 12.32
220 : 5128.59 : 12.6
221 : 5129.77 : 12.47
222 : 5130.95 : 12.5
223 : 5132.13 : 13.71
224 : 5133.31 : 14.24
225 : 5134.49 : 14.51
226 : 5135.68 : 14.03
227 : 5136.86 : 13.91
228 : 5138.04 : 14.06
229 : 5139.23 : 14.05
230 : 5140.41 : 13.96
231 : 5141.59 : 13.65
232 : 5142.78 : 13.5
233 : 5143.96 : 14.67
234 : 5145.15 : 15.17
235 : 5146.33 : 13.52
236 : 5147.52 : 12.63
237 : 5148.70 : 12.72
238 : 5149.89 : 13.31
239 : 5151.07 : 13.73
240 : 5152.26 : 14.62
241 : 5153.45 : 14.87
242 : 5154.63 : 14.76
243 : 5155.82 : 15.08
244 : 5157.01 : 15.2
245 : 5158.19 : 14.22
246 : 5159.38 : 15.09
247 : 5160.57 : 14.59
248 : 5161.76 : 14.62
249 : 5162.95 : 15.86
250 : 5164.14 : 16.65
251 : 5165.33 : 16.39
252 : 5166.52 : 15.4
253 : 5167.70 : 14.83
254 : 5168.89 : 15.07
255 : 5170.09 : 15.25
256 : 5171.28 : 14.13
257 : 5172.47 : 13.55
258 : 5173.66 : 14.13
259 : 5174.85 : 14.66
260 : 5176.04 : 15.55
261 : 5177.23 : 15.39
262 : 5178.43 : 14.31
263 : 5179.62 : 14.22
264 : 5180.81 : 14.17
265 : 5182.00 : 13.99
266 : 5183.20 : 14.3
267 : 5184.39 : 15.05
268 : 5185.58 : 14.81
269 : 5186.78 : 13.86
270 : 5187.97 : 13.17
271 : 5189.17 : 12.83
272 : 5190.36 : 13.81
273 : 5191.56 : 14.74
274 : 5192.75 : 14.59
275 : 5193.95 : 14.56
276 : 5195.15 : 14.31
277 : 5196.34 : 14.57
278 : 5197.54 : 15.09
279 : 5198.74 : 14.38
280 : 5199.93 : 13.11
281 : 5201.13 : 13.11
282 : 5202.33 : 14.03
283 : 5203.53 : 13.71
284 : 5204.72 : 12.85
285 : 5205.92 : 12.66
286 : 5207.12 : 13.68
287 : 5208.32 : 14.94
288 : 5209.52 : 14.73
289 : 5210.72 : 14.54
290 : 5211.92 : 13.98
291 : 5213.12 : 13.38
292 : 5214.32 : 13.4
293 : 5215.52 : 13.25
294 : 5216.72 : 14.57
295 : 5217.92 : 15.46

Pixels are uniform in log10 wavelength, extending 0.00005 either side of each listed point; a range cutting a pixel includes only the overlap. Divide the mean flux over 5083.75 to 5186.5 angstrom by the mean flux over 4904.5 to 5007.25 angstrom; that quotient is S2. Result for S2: 1.57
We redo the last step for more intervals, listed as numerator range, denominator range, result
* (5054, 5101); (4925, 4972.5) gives 1.13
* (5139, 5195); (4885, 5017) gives 1.79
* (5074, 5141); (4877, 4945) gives 1.43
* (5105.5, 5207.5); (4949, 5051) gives 1.41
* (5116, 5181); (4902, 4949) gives 2.11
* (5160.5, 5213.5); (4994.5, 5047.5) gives 1.44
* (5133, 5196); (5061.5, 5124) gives 1.66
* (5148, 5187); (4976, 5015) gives 1.60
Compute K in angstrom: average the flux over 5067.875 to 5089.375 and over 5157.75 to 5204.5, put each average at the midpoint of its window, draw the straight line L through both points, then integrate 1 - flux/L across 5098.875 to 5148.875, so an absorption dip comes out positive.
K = 2.9 angstrom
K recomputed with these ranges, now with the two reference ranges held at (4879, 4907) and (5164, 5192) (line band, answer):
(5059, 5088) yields 10.00 angstrom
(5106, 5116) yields 4.07 angstrom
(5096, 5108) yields 5.40 angstrom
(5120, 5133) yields 1.33 angstrom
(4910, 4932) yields 6.44 angstrom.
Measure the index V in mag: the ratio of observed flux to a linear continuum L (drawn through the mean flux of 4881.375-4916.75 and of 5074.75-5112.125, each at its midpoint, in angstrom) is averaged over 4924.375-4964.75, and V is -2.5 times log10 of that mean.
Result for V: 0.181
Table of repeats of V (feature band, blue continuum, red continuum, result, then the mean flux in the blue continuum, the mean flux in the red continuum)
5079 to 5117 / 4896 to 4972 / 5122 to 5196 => 0.35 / 7.35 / 14.1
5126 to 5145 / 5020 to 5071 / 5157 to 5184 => -0.04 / 8.55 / 14.8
